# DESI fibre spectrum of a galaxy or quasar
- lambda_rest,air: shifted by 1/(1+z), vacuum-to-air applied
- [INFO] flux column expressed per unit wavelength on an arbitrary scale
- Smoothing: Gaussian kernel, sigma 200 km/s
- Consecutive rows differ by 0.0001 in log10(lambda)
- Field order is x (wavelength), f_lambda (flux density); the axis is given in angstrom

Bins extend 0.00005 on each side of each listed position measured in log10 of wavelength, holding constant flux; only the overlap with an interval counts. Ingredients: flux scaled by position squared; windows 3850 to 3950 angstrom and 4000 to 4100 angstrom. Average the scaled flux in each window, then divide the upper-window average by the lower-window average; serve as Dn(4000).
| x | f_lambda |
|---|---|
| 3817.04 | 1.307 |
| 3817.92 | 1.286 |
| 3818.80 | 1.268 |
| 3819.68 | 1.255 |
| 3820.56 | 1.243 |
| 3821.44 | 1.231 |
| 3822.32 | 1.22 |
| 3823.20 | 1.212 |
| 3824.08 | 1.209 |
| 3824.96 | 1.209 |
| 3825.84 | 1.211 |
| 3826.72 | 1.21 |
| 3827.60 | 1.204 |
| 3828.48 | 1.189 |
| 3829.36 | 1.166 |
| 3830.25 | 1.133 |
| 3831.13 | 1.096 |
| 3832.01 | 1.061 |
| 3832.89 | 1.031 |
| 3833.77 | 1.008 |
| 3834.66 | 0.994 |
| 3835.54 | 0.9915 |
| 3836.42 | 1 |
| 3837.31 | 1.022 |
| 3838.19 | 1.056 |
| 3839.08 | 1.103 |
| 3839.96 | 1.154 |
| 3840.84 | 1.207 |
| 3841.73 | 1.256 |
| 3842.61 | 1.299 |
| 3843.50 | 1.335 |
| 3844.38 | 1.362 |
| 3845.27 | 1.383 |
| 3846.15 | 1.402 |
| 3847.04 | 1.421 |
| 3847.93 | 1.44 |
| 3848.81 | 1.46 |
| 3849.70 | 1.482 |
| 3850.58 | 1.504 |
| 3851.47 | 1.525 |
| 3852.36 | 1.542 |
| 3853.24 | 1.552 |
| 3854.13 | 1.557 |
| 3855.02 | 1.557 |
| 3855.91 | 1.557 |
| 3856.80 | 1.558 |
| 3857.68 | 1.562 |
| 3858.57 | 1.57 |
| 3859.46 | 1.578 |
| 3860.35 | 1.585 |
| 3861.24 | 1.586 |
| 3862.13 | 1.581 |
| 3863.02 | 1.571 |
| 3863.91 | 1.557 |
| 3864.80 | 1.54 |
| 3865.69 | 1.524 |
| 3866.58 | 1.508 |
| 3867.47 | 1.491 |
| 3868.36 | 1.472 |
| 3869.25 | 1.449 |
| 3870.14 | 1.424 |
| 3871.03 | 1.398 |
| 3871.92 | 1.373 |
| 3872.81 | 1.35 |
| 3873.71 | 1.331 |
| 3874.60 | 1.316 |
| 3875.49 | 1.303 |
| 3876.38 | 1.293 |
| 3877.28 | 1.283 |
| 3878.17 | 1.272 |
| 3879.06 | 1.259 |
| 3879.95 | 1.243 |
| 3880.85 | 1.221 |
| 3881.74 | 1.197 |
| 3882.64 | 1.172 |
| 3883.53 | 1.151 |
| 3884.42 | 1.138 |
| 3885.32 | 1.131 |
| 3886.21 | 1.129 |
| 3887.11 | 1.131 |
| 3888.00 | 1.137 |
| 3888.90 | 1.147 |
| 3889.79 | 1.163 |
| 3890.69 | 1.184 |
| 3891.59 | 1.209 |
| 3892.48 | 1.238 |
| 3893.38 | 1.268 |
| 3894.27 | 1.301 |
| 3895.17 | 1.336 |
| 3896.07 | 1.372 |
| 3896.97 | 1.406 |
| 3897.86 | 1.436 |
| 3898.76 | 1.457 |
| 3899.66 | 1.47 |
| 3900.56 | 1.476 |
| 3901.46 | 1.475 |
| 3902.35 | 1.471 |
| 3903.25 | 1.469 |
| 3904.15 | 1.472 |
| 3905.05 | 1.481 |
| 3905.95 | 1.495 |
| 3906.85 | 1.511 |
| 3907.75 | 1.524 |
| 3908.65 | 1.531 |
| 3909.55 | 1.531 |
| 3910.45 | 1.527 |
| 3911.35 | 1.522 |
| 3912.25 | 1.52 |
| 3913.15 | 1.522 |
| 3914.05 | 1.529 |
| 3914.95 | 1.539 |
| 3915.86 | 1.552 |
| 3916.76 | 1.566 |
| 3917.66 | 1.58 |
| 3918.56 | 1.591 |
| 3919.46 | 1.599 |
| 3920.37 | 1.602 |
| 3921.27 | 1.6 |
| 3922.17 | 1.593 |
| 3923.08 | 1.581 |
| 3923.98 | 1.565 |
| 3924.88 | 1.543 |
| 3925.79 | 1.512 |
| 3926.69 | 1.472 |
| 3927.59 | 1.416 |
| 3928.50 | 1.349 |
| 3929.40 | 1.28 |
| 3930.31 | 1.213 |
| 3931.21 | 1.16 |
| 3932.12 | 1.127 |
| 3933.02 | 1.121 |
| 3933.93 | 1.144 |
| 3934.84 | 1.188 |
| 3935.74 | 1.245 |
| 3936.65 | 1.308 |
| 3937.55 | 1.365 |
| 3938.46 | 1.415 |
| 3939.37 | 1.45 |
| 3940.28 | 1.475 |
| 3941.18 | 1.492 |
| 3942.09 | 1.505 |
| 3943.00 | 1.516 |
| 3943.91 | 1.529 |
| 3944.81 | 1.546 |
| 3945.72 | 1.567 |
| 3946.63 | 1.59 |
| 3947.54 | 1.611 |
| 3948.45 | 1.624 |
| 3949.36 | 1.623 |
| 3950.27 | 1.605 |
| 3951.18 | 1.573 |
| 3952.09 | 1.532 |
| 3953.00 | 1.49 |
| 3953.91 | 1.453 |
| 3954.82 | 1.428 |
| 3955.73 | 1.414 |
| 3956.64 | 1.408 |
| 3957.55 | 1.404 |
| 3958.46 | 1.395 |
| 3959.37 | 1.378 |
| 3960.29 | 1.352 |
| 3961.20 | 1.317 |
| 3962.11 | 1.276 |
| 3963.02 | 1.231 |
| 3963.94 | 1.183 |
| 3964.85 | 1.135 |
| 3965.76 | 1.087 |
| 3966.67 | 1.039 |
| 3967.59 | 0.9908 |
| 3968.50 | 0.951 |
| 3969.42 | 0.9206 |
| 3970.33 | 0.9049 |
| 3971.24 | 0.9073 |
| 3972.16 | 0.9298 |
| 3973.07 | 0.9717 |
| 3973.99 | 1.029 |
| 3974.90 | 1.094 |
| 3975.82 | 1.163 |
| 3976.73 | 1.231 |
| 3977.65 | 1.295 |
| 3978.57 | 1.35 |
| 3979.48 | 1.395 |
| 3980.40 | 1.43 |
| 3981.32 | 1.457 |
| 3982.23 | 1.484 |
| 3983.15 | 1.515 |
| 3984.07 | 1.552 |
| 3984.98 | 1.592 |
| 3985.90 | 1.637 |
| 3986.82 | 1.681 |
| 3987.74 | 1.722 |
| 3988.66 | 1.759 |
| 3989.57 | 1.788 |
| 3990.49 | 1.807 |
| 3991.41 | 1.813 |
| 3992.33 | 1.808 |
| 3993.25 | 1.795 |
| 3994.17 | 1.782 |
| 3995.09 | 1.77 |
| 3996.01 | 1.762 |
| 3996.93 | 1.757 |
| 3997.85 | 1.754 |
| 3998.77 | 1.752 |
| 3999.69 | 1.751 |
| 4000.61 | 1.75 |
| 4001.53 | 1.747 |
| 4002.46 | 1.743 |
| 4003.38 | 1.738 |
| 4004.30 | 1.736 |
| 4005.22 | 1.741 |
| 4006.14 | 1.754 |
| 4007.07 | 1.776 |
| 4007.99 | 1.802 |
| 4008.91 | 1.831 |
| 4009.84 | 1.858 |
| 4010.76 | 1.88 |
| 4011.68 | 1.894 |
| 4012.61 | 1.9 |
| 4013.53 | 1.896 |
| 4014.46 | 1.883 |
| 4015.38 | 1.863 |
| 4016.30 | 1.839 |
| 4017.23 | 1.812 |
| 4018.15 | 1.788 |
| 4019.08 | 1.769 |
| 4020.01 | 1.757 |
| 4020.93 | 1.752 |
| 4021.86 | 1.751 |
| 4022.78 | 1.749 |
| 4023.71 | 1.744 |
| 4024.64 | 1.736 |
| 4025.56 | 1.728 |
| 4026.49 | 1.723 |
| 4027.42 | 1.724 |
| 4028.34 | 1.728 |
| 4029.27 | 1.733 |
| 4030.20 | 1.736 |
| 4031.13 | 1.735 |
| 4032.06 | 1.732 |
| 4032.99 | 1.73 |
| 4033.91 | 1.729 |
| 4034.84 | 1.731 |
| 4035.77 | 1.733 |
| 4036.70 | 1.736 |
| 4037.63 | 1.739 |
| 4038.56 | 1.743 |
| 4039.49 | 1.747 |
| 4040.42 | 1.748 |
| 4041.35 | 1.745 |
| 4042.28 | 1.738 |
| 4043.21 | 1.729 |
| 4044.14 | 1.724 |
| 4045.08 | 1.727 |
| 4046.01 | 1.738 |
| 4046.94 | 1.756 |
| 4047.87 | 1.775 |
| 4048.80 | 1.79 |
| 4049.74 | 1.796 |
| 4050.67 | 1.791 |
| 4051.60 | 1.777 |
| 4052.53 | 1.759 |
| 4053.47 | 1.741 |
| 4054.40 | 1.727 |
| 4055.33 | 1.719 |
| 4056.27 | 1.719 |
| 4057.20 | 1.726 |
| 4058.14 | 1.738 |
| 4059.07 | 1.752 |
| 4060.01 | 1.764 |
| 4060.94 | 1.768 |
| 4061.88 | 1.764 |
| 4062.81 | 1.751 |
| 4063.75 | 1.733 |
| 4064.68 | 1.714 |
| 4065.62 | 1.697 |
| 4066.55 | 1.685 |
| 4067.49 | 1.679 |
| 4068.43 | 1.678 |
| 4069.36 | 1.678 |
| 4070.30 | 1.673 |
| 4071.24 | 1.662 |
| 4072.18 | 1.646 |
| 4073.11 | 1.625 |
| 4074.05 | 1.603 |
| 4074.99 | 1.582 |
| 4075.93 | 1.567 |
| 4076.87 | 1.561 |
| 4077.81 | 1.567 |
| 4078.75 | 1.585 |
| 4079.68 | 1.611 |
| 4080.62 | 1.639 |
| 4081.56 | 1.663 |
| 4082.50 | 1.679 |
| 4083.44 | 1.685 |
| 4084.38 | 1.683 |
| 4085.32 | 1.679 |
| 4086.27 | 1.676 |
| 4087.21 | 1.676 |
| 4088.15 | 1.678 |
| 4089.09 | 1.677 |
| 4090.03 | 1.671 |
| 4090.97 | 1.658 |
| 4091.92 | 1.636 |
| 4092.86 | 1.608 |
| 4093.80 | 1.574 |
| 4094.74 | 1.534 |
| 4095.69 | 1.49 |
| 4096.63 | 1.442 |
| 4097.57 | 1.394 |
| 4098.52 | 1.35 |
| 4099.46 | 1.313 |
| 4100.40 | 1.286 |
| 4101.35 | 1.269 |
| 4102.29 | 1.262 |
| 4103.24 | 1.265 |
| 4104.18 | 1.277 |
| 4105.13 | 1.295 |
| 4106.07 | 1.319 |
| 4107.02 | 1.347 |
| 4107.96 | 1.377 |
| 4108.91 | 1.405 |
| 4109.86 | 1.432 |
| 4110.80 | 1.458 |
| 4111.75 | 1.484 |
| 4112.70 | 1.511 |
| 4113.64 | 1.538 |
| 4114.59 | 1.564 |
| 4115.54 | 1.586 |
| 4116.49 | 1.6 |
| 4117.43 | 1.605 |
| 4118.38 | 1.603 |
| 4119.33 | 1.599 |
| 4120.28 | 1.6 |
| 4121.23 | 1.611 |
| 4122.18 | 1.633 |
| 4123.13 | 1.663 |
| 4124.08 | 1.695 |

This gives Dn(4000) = 1.29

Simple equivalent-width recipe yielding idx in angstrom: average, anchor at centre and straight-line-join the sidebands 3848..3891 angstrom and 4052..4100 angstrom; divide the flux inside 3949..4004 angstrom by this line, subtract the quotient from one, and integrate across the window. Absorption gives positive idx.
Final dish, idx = 2.8 angstrom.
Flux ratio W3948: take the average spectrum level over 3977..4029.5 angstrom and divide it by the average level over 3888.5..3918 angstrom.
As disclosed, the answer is 1.20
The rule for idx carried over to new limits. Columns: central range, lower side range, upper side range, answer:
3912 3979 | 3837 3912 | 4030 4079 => 6.6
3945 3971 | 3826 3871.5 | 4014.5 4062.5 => 4.0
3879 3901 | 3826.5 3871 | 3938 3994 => 1.9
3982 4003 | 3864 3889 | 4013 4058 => -1.1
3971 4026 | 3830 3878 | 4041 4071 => -0.6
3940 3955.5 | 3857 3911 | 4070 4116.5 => -1.2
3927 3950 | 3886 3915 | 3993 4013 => 2.1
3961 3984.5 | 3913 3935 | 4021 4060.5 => 5.7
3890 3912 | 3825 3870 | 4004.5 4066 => 0.7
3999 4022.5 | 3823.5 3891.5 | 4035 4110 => -4.1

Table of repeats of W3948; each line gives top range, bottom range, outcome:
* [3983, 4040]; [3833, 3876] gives 1.27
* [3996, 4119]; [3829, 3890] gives 1.26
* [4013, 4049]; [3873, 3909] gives 1.34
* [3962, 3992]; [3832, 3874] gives 0.95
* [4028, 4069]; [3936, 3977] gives 1.32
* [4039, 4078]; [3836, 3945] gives 1.23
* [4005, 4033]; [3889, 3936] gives 1.26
